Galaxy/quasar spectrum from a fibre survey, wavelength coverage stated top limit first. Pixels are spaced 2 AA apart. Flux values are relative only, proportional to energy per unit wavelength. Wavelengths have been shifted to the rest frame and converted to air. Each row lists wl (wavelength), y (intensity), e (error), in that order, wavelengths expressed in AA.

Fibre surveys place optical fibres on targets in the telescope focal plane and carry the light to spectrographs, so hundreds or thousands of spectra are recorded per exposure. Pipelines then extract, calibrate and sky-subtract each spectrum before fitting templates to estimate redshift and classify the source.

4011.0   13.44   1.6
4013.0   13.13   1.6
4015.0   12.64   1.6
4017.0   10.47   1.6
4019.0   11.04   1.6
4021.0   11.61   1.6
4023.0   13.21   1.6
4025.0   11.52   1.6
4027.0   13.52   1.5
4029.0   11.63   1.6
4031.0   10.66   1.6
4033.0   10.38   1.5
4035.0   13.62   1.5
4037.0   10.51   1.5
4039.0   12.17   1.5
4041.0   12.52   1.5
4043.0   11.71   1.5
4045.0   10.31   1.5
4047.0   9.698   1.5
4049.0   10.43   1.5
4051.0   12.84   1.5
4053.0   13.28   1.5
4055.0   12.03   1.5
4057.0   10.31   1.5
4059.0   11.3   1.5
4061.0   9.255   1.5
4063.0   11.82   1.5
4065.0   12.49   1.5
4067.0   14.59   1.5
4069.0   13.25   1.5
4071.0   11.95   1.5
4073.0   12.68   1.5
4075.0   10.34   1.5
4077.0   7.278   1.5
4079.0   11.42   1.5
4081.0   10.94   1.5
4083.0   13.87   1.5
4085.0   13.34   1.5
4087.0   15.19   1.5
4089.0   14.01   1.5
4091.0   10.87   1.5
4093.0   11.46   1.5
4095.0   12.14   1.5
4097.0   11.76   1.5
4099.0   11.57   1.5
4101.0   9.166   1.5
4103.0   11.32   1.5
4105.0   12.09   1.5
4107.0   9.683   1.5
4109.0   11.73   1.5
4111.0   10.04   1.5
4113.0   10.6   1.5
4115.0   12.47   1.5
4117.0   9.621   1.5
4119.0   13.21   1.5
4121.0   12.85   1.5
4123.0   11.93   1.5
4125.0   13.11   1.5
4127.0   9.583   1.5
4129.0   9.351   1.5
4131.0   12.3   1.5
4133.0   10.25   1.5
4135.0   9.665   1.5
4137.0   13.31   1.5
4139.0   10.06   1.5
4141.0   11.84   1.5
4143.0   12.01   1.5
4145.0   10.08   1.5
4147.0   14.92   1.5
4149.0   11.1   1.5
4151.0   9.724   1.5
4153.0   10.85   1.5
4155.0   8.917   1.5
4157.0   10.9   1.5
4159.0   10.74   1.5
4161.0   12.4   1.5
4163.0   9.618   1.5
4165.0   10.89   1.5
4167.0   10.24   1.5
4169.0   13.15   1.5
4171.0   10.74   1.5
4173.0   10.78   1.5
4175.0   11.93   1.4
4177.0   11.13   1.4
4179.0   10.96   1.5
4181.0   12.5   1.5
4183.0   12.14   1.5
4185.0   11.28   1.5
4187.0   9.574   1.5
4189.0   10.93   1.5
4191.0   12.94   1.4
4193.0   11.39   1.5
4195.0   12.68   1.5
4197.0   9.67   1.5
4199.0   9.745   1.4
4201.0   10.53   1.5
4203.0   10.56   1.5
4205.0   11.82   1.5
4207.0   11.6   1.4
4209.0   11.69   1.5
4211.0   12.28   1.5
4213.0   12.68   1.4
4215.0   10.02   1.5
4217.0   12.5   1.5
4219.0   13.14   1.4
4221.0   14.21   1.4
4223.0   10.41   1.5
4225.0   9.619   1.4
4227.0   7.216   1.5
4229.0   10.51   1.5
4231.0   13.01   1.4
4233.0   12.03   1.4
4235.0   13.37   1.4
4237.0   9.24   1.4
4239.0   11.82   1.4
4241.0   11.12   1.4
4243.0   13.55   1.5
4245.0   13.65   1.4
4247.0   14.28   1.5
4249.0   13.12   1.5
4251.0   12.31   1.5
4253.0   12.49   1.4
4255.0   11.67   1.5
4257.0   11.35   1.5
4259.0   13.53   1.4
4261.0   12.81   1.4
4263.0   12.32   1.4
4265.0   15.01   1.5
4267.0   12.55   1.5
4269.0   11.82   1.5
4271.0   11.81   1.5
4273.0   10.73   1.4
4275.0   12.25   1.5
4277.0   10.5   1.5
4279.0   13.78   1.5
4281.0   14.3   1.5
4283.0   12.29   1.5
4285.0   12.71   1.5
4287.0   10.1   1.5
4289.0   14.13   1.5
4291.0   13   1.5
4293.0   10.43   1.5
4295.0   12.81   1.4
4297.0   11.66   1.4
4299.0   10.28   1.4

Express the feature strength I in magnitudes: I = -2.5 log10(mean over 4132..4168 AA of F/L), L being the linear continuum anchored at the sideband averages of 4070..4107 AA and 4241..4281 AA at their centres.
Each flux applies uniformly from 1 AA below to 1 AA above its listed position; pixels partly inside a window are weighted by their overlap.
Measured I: 0.10 mag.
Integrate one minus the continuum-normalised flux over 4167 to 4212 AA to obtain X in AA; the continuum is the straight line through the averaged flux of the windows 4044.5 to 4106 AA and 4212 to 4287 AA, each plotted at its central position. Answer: 2.4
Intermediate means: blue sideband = 11.7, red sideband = 12.1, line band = 11.3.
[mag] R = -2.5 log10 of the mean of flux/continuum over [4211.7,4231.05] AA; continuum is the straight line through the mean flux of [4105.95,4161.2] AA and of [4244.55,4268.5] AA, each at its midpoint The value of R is 0.10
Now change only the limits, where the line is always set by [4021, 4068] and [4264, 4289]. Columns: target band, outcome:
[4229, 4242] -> 0.055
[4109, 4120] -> 0.065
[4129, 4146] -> 0.086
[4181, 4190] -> 0.092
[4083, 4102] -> -0.035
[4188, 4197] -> 0.039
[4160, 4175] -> 0.085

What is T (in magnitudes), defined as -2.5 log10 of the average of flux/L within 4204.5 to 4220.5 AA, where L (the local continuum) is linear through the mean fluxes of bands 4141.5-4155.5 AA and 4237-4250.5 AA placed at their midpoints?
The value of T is 0.01 mag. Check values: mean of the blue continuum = 11.2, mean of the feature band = 12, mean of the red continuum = 12.6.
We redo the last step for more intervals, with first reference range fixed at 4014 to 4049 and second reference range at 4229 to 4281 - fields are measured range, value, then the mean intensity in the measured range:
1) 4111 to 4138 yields 0.05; 11.4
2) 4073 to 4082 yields 0.14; 10.3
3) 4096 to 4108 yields 0.09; 10.9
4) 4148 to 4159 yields 0.16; 10.3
